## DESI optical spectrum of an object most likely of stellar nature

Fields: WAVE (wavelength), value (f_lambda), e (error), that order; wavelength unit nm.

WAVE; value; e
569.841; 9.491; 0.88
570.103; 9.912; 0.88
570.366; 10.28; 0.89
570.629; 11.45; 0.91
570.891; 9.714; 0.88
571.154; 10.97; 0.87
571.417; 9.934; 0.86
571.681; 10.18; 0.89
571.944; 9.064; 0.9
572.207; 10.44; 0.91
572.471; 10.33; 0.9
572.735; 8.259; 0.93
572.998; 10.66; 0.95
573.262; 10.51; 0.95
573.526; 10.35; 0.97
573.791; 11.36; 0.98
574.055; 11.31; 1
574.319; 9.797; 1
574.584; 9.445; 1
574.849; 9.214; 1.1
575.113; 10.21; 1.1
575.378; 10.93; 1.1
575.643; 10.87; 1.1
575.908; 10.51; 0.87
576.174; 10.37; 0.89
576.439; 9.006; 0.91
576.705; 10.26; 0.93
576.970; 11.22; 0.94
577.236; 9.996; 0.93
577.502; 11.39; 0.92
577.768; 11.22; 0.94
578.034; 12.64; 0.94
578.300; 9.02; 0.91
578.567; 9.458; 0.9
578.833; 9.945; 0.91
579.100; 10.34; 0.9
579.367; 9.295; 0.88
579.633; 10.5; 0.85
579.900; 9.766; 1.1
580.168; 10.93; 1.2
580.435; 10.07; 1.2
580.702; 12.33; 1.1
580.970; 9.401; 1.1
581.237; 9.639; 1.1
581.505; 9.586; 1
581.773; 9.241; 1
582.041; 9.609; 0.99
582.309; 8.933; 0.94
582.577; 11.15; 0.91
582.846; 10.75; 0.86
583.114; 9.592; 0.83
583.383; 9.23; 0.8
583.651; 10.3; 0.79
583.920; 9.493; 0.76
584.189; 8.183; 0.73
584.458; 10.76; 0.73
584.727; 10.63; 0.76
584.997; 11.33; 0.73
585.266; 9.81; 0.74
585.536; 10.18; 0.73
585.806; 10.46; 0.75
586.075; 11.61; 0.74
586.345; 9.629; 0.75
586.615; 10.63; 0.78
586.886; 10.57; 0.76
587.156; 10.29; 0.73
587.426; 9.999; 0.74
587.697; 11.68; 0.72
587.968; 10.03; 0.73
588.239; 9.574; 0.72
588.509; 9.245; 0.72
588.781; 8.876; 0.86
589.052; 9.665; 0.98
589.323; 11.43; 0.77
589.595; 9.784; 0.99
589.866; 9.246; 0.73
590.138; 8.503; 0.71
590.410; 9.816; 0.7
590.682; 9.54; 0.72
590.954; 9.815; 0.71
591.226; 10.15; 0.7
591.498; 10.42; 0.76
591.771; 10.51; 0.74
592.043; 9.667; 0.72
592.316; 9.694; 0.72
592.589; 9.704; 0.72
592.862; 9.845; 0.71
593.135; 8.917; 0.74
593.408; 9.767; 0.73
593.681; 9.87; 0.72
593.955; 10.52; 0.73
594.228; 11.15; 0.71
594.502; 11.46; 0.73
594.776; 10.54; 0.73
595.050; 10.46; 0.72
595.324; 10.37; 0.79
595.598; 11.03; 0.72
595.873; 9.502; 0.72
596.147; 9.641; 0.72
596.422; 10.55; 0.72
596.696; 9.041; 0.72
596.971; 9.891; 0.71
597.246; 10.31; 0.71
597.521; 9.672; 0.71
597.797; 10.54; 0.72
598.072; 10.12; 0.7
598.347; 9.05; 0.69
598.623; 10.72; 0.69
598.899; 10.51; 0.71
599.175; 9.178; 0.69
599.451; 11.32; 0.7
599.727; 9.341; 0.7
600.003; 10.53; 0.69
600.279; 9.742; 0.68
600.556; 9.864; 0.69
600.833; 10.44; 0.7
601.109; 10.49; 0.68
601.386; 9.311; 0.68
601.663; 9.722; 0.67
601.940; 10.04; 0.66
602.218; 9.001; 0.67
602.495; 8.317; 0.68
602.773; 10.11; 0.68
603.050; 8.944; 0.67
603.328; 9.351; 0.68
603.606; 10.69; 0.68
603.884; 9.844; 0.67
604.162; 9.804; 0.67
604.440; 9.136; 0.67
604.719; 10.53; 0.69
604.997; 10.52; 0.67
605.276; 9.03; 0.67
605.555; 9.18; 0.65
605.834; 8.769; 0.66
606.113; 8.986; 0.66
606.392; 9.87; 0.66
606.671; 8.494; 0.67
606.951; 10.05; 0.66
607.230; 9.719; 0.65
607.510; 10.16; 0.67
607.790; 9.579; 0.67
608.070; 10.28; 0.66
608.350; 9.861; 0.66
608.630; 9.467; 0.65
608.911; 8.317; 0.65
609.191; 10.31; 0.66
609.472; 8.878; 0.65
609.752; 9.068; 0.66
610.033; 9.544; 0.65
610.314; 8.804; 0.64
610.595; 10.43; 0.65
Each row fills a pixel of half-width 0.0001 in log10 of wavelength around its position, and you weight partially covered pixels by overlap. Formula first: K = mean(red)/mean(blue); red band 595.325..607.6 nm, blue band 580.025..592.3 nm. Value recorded 0.98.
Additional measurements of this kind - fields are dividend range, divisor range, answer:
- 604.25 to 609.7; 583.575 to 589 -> 0.94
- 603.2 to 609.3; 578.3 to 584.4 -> 0.97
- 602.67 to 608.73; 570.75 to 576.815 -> 0.95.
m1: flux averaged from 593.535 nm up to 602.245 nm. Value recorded 10.1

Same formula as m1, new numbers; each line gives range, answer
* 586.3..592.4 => 9.95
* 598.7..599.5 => 10.3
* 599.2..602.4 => 9.93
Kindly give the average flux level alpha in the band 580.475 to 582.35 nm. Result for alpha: 9.88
